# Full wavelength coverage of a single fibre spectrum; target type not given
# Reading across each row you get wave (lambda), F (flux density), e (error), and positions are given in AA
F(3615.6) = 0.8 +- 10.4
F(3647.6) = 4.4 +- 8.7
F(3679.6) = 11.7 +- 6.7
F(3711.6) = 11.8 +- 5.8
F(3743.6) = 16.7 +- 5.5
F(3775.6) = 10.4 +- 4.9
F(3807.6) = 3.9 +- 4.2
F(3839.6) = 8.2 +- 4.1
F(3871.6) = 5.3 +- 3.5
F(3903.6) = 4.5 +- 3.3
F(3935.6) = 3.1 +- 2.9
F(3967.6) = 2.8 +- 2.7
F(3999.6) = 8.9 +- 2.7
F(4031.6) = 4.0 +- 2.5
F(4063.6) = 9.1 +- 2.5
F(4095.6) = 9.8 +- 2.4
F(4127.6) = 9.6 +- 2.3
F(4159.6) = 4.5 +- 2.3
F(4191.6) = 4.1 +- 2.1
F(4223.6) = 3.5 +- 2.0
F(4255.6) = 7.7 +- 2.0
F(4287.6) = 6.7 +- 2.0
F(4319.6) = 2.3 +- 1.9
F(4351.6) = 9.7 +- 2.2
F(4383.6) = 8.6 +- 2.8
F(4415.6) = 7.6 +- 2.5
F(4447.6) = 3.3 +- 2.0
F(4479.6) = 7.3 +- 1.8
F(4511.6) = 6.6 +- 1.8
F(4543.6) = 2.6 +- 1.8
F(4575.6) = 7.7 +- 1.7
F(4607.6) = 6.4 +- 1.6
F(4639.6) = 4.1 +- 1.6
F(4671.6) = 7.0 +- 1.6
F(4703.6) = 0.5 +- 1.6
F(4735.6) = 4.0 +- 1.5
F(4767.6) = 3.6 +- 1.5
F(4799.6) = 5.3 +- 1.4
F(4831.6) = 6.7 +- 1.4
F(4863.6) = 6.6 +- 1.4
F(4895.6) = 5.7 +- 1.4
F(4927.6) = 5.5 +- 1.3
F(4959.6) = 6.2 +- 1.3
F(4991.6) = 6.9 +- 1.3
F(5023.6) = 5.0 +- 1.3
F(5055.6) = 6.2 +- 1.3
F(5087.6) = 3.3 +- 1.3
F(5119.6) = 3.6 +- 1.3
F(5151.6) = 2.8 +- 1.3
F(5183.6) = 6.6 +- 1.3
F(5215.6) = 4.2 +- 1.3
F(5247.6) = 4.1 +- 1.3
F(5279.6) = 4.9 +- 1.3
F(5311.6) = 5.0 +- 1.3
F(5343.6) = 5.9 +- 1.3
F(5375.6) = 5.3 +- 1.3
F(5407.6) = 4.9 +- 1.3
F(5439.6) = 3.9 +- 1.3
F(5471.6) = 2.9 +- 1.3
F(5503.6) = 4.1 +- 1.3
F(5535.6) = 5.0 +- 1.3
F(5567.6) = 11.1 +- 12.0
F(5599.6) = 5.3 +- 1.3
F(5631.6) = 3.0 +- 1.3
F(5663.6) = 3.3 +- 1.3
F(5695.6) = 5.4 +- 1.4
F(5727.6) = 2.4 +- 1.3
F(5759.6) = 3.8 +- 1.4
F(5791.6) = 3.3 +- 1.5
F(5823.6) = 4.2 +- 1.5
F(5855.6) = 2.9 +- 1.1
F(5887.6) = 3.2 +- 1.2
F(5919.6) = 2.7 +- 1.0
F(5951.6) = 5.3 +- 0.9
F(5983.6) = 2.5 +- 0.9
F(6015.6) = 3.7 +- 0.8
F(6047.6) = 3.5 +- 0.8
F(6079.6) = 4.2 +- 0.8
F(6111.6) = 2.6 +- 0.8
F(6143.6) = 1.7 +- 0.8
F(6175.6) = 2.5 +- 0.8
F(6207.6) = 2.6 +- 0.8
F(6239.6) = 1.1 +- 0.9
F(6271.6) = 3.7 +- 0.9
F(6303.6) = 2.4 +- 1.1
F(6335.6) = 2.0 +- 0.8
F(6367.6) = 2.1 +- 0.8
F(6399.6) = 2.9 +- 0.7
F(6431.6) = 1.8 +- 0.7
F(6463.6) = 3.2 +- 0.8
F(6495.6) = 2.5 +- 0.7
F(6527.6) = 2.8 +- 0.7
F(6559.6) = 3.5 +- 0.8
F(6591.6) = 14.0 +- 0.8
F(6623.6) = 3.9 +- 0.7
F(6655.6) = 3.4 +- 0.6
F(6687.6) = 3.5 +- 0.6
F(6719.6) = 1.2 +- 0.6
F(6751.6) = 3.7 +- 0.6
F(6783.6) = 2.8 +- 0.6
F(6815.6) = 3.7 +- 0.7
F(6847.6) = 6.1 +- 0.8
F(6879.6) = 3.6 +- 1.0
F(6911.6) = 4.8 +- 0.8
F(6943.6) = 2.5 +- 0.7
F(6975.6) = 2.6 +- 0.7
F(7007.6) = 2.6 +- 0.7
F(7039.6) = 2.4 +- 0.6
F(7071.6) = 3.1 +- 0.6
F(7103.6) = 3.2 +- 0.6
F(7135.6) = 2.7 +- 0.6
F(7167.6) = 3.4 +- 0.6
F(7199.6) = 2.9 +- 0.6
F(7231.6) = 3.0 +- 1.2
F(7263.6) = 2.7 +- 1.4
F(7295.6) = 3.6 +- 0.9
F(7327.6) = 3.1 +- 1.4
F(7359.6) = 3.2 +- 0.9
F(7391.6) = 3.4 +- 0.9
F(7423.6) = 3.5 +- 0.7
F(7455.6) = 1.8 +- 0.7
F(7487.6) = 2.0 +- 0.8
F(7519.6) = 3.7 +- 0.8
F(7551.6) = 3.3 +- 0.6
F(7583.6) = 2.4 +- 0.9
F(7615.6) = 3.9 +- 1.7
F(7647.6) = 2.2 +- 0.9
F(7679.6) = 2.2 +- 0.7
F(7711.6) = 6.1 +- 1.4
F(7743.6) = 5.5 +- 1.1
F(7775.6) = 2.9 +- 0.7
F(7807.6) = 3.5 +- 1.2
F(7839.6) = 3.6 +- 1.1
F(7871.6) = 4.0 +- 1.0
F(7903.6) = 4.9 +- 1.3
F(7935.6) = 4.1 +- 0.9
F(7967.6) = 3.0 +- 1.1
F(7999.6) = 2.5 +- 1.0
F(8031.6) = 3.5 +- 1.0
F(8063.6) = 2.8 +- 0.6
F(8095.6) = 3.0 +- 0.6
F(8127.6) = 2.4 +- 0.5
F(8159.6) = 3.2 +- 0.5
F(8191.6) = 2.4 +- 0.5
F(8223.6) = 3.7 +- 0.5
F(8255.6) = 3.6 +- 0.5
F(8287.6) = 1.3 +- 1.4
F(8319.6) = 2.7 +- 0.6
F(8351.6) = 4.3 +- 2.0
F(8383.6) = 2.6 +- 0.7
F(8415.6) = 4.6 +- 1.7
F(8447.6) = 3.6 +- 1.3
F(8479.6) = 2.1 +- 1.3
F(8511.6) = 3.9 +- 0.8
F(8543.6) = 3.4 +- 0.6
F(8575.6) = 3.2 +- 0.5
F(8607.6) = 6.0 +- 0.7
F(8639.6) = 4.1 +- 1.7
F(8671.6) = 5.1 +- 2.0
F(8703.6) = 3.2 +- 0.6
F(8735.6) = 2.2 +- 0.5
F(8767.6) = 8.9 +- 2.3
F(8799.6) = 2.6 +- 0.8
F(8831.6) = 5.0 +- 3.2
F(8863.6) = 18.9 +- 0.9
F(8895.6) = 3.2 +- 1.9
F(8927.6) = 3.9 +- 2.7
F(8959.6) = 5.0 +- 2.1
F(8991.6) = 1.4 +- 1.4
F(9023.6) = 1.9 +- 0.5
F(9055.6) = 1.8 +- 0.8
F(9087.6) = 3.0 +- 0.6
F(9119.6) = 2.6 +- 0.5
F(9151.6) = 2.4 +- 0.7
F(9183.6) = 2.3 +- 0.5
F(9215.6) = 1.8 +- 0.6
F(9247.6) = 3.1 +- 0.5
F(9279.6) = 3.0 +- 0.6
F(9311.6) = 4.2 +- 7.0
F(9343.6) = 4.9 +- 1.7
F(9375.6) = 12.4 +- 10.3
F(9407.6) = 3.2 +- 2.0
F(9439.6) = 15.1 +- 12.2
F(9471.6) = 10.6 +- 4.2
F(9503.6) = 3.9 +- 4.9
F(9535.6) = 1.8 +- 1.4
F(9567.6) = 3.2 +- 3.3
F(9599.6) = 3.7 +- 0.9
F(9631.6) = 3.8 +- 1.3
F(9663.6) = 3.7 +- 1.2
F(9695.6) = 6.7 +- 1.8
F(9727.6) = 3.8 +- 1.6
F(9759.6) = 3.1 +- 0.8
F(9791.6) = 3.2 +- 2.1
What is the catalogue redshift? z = 0.77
